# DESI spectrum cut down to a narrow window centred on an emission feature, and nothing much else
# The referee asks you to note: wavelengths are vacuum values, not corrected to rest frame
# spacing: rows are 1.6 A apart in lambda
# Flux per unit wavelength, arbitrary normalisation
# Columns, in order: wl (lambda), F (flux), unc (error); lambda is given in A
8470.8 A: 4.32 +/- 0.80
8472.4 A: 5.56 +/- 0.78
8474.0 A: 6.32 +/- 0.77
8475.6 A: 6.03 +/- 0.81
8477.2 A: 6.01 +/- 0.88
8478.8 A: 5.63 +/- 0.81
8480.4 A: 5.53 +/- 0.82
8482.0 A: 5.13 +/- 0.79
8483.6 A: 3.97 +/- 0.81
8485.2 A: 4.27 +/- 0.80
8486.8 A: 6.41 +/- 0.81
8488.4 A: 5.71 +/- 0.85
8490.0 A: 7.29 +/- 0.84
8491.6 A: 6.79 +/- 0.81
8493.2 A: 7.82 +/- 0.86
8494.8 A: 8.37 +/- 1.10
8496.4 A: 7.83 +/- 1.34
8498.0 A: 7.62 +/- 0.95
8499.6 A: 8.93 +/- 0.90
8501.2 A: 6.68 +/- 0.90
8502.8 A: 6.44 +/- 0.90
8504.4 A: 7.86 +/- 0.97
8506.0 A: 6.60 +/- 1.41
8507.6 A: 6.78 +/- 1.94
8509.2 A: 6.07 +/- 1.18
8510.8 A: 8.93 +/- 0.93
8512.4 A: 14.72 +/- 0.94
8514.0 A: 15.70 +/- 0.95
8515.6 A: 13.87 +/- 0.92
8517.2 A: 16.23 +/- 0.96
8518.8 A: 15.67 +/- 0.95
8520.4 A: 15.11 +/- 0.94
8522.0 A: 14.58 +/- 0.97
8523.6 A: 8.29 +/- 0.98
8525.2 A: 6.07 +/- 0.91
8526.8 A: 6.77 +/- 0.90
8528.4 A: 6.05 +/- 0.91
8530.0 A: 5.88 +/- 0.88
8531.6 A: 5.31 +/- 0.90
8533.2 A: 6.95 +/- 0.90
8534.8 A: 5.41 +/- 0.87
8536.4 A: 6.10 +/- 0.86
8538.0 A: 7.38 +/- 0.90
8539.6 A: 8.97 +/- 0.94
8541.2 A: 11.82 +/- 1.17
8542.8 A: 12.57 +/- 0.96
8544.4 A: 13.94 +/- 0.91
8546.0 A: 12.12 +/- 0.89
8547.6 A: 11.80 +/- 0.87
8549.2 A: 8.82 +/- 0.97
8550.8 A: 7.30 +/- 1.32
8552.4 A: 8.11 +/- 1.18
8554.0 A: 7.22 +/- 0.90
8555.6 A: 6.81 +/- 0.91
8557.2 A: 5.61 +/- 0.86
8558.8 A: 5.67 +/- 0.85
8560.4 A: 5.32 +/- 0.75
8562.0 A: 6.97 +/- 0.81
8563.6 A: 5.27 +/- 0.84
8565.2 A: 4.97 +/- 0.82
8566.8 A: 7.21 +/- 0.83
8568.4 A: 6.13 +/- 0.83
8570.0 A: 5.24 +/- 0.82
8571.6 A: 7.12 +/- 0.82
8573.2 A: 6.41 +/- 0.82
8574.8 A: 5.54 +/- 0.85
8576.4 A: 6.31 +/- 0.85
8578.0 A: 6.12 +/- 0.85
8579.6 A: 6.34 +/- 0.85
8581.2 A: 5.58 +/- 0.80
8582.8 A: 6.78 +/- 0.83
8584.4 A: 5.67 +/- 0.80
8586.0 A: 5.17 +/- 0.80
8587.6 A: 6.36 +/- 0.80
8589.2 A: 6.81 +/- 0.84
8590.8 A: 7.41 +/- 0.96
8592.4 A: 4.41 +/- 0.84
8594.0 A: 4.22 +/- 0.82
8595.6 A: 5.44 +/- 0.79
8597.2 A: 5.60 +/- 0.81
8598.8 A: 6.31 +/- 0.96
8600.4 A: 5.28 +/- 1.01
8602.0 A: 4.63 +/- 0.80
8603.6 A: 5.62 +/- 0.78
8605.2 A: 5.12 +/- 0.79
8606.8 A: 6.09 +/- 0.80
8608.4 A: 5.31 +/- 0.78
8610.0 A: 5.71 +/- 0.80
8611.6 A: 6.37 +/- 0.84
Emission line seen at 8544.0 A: [N II] 6583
